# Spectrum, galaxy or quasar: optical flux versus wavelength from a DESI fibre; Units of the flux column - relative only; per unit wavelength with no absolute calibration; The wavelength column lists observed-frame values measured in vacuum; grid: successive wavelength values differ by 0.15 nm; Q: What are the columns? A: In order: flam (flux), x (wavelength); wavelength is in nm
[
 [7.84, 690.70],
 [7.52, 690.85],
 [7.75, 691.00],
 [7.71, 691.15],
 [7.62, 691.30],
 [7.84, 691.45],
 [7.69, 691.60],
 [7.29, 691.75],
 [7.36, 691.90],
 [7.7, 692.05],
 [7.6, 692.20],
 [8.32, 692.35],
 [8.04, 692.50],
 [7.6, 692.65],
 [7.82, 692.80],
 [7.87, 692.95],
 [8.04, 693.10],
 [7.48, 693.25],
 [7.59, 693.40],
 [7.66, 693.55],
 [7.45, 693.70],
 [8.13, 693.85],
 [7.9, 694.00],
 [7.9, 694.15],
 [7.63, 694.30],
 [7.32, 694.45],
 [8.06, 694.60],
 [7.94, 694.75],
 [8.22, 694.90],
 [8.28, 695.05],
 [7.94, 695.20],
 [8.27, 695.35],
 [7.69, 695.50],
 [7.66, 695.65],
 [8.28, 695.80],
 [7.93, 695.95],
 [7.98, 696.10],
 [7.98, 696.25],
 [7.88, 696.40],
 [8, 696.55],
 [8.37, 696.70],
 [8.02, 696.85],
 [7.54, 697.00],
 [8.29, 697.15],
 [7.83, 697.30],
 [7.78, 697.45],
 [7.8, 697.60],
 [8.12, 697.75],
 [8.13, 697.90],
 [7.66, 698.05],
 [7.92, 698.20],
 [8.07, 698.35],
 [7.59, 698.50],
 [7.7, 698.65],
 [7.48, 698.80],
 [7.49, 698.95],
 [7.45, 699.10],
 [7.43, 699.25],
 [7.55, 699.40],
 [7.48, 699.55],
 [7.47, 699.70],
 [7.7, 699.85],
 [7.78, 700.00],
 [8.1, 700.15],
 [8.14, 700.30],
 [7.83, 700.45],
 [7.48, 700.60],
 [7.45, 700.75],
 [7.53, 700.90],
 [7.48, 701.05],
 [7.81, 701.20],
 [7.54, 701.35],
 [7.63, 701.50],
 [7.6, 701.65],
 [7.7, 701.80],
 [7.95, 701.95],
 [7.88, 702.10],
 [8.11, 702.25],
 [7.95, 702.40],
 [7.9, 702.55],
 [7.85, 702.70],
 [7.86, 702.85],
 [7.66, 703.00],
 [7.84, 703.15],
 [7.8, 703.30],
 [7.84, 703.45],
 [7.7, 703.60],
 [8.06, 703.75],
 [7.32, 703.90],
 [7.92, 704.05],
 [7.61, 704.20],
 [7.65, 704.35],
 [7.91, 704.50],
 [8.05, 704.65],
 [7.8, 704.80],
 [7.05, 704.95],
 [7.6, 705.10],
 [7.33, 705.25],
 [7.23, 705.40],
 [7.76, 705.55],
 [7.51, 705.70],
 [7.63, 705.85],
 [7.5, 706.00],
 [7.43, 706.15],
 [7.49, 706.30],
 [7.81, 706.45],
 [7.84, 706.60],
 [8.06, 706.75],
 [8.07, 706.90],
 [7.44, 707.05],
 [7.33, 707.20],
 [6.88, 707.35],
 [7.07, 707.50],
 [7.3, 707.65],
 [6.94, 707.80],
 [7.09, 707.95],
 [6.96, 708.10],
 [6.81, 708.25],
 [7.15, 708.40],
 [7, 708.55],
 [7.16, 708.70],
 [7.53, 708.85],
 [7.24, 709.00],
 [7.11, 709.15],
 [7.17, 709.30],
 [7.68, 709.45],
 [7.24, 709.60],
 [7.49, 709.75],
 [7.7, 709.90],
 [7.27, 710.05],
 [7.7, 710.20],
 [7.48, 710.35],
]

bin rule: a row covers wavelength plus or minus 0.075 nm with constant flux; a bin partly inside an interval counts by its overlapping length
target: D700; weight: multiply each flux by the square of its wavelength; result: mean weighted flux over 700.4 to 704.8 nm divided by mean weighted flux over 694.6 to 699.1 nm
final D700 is 1.00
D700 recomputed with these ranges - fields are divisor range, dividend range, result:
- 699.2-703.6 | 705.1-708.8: 0.97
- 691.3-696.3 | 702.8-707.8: 1.00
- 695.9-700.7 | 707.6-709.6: 0.94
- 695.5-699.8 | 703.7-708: 0.99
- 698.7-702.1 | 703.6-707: 1.02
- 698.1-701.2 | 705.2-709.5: 0.98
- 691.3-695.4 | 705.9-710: 0.98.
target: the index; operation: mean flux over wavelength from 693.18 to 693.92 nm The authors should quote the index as 7.66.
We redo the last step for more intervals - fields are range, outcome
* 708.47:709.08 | 7.23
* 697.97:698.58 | 7.81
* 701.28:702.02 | 7.68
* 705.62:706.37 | 7.51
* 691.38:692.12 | 7.57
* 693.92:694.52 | 7.69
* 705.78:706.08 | 7.56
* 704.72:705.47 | 7.41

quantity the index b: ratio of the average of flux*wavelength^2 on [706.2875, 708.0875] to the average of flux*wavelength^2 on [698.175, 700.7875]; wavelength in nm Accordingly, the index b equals 1.0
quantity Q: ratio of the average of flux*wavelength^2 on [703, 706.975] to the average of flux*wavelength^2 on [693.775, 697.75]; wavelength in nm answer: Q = 0.99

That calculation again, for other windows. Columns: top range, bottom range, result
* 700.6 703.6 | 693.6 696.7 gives 1.00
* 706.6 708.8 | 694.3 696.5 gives 0.95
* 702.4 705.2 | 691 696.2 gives 1.02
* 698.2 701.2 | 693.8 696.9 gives 0.97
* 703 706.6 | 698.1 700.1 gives 1.02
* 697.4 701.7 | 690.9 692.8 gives 1.02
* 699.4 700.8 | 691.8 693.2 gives 1.01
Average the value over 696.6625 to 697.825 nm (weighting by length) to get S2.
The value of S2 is 7.96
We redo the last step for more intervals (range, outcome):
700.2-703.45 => 7.77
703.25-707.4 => 7.63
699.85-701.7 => 7.7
